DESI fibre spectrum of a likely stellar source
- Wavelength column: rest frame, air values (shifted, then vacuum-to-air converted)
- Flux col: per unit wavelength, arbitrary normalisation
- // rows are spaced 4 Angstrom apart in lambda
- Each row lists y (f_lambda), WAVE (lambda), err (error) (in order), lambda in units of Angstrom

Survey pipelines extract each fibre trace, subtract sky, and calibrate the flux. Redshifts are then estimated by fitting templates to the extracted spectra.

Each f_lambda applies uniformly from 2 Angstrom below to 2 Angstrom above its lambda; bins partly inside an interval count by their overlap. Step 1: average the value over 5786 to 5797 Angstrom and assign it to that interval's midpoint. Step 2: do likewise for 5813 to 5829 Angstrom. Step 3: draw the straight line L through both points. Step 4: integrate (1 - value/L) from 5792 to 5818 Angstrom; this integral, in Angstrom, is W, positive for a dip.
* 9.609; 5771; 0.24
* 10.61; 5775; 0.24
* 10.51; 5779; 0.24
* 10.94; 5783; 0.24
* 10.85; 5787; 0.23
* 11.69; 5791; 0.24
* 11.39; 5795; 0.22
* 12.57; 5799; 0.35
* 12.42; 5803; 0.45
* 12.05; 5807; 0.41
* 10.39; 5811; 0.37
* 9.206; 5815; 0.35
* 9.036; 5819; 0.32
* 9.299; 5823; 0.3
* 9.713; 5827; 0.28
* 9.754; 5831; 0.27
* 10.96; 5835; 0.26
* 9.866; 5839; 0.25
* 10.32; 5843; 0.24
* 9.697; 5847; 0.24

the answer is -2.06 Angstrom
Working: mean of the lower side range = 11.4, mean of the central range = 11.3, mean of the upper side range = 9.31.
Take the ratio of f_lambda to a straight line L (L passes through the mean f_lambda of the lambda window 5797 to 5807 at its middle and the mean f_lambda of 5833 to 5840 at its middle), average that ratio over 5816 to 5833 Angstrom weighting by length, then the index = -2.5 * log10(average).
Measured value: 0.181 mag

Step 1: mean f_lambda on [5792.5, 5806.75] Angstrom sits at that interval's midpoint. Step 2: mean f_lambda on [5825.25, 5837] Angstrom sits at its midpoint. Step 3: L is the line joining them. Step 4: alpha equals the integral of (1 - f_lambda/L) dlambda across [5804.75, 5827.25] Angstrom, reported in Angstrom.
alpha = 2.2 Angstrom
